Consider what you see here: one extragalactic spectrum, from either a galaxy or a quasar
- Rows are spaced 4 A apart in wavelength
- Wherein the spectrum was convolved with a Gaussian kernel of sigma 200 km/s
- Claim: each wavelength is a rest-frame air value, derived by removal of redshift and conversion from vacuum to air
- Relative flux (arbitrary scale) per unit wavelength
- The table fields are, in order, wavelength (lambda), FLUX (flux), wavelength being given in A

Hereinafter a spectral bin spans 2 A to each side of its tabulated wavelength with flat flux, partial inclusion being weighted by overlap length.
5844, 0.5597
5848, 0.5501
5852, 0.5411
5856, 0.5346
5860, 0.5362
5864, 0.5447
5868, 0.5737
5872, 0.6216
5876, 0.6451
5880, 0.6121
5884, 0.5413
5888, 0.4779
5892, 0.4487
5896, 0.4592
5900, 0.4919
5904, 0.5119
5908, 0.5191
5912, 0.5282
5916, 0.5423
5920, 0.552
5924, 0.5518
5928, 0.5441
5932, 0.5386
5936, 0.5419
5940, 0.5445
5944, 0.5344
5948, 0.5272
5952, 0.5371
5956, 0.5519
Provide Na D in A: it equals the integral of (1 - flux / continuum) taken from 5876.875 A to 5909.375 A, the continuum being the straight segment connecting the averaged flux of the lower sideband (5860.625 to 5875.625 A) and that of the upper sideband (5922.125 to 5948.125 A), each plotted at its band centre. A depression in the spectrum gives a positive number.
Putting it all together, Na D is 3.2 A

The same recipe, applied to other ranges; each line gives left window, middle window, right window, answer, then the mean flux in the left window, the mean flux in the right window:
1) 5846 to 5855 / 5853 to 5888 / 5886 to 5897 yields -4.6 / 0.544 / 0.462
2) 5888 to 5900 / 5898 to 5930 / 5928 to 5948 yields -2.0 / 0.464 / 0.539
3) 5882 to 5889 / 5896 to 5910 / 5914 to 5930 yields 0.8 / 0.514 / 0.548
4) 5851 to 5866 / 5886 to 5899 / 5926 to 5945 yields 1.8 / 0.539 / 0.541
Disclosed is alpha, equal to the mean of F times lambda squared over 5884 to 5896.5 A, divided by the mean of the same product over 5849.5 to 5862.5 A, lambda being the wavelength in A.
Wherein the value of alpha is 0.9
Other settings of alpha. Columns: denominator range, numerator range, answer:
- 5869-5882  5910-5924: 0.88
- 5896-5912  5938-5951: 1.08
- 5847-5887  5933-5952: 0.97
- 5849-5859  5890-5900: 0.87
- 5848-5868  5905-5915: 0.98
